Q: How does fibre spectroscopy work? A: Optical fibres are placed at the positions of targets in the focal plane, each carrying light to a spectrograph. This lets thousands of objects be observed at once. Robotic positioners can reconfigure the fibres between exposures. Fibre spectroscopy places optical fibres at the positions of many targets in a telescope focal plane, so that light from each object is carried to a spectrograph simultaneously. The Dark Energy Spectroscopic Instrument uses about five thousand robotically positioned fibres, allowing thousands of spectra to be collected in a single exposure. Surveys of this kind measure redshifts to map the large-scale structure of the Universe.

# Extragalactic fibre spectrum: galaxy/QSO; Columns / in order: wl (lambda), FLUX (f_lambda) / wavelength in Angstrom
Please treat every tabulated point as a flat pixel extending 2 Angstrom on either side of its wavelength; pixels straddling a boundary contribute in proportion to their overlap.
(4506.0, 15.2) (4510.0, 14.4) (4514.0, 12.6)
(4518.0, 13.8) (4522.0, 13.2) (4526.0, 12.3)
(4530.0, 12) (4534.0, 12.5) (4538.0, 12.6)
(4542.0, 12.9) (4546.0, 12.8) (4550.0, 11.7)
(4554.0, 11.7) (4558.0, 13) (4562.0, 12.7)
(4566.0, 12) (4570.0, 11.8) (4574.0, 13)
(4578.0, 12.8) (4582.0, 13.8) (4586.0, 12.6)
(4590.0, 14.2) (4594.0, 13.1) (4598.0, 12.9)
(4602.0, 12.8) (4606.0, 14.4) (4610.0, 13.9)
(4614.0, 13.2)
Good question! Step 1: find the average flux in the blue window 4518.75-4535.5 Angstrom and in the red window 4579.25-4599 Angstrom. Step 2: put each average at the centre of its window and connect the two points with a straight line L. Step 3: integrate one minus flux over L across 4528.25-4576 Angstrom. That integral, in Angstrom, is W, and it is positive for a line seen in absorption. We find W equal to 1.8 Angstrom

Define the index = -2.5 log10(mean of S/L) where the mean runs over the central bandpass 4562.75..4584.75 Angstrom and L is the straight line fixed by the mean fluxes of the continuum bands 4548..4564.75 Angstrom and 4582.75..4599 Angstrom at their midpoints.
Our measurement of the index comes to 0.01 mag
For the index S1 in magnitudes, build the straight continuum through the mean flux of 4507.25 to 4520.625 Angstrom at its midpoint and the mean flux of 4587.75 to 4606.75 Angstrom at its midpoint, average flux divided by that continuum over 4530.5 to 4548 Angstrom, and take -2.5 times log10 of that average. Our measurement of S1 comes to 0.08 mag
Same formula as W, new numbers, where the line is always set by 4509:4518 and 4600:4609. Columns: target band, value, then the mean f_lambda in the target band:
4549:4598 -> 3.06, 12.7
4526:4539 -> 1.12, 12.3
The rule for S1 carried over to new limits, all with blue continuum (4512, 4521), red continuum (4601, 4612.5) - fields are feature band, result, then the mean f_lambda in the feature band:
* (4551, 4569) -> 0.10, 12.3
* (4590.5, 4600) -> 0.04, 13.2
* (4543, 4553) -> 0.10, 12.3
